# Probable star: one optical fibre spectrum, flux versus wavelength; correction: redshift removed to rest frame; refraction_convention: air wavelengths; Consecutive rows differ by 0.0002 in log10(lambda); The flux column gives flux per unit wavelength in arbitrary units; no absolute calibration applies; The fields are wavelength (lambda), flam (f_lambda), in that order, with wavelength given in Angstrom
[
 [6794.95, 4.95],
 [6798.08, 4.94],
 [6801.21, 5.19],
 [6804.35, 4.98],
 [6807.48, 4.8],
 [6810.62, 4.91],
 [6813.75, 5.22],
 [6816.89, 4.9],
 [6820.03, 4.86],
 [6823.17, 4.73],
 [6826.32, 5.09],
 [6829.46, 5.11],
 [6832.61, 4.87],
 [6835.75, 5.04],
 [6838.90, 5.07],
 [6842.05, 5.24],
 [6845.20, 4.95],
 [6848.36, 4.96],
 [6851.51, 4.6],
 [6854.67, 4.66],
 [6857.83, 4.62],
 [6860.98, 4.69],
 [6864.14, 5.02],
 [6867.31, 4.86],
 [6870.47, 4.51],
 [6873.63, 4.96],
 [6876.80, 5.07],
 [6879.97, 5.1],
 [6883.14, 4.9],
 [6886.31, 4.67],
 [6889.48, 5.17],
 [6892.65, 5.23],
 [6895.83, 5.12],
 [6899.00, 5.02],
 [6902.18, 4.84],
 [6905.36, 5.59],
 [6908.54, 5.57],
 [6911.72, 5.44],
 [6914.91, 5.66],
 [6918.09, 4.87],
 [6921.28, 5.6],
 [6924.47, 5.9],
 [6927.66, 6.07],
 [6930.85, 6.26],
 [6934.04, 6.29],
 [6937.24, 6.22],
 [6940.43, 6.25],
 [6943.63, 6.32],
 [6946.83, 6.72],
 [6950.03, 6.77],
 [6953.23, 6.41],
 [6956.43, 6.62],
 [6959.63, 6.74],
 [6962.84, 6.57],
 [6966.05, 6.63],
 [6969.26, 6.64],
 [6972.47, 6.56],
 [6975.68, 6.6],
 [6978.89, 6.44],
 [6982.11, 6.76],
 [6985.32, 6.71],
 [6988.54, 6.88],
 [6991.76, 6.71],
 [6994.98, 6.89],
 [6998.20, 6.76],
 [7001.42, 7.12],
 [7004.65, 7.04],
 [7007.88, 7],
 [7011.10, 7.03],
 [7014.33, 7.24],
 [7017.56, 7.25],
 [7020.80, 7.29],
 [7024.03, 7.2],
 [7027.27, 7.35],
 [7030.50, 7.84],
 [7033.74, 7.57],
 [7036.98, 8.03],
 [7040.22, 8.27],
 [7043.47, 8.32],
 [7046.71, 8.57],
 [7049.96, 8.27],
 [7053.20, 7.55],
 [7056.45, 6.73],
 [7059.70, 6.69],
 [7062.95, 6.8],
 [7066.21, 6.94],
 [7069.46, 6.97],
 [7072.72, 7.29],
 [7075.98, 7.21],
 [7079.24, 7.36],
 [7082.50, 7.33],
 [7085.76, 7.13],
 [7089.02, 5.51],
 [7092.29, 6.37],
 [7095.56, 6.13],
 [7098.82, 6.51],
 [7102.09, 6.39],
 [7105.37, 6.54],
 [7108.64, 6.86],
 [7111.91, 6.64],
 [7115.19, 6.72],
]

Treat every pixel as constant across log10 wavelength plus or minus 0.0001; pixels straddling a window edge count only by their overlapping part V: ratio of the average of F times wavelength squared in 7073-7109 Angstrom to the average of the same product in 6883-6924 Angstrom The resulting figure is 1.35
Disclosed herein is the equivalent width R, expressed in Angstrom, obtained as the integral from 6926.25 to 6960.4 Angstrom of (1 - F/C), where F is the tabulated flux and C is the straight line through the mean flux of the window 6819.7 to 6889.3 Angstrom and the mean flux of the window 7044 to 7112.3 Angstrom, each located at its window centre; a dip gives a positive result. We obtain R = -4.17 Angstrom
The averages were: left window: 4.9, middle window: 6.42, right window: 6.97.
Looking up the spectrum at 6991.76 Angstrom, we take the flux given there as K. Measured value 6.71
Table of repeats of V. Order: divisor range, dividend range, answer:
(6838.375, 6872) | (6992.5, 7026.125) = 1.53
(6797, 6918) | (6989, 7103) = 1.51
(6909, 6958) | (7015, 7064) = 1.29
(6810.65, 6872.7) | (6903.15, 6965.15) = 1.28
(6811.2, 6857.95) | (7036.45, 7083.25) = 1.62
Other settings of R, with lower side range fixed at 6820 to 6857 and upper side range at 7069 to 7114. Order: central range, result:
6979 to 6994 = -1.9 Angstrom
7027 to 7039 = -2.8 Angstrom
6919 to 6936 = -1.3 Angstrom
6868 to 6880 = 0.7 Angstrom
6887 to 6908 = 0.7 Angstrom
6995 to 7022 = -4.1 Angstrom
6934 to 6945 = -1.2 Angstrom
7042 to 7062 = -3.8 Angstrom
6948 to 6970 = -3.2 Angstrom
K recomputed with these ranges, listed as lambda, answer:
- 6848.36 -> 4.96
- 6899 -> 5.02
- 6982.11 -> 6.76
